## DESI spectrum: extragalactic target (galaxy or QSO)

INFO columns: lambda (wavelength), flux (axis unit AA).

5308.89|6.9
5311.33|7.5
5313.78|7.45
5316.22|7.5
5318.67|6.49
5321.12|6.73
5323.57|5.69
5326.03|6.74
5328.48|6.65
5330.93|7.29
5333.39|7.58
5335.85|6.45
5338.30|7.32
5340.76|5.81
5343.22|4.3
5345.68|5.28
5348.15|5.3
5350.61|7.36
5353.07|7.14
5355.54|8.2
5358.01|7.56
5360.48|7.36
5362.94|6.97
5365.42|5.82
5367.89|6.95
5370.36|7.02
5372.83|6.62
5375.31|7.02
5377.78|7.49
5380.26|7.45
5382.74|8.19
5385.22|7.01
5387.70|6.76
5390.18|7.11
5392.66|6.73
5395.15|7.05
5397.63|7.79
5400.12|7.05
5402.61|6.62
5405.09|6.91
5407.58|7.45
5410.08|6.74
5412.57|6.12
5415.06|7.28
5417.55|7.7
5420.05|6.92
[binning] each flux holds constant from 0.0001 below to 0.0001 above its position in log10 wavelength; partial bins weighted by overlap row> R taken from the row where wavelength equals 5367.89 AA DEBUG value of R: 6.95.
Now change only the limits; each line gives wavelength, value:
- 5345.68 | 5.28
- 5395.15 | 7.05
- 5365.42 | 5.82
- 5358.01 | 7.56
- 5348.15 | 5.3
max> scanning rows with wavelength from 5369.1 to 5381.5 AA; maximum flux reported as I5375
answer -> 7.49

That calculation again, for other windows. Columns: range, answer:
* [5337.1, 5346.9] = 7.32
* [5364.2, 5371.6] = 7.02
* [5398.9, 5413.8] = 7.45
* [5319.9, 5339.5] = 7.58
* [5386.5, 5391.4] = 7.11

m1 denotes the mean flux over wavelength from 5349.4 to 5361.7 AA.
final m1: 7.52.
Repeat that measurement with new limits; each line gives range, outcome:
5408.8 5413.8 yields 6.43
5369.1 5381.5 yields 7.12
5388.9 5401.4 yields 7.14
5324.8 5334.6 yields 7.06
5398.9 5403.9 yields 6.84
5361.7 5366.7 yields 6.4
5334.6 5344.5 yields 5.97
